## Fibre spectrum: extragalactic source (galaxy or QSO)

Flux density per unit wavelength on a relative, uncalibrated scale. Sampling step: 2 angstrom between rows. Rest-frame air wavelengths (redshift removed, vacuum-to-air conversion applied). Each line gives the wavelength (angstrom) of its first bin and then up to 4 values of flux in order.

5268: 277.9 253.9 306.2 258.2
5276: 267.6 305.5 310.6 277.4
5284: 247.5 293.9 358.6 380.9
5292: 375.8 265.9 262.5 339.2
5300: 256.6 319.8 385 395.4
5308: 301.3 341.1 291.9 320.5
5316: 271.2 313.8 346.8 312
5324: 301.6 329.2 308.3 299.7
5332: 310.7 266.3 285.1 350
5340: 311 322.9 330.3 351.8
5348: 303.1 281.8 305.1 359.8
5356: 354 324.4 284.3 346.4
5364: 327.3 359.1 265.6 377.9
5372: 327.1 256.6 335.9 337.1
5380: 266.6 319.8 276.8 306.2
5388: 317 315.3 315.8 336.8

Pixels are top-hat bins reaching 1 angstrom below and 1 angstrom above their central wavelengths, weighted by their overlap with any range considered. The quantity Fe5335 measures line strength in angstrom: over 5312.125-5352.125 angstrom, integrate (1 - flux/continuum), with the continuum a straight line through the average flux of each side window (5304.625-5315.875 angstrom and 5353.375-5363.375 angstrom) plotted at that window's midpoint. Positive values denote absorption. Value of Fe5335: 2.3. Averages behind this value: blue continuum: 327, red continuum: 333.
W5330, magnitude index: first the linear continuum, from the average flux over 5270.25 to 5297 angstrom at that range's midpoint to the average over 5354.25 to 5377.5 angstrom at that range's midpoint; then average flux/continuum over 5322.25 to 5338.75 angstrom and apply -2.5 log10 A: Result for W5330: 0.03 mag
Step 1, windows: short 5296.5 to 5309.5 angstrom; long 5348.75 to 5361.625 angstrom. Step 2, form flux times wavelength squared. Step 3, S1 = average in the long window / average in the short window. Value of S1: 0.99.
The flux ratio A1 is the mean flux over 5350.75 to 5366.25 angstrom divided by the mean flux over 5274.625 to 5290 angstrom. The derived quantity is 1.10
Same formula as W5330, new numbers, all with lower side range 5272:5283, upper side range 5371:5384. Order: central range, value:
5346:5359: -0.08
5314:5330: -0.06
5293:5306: -0.08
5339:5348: -0.10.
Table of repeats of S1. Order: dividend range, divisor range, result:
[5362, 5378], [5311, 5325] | 1.07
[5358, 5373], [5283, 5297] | 1.08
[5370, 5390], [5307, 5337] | 1.03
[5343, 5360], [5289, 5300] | 1.04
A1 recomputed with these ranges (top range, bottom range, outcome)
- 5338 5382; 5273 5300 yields 1.06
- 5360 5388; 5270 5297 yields 1.05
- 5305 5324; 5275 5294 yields 1.03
